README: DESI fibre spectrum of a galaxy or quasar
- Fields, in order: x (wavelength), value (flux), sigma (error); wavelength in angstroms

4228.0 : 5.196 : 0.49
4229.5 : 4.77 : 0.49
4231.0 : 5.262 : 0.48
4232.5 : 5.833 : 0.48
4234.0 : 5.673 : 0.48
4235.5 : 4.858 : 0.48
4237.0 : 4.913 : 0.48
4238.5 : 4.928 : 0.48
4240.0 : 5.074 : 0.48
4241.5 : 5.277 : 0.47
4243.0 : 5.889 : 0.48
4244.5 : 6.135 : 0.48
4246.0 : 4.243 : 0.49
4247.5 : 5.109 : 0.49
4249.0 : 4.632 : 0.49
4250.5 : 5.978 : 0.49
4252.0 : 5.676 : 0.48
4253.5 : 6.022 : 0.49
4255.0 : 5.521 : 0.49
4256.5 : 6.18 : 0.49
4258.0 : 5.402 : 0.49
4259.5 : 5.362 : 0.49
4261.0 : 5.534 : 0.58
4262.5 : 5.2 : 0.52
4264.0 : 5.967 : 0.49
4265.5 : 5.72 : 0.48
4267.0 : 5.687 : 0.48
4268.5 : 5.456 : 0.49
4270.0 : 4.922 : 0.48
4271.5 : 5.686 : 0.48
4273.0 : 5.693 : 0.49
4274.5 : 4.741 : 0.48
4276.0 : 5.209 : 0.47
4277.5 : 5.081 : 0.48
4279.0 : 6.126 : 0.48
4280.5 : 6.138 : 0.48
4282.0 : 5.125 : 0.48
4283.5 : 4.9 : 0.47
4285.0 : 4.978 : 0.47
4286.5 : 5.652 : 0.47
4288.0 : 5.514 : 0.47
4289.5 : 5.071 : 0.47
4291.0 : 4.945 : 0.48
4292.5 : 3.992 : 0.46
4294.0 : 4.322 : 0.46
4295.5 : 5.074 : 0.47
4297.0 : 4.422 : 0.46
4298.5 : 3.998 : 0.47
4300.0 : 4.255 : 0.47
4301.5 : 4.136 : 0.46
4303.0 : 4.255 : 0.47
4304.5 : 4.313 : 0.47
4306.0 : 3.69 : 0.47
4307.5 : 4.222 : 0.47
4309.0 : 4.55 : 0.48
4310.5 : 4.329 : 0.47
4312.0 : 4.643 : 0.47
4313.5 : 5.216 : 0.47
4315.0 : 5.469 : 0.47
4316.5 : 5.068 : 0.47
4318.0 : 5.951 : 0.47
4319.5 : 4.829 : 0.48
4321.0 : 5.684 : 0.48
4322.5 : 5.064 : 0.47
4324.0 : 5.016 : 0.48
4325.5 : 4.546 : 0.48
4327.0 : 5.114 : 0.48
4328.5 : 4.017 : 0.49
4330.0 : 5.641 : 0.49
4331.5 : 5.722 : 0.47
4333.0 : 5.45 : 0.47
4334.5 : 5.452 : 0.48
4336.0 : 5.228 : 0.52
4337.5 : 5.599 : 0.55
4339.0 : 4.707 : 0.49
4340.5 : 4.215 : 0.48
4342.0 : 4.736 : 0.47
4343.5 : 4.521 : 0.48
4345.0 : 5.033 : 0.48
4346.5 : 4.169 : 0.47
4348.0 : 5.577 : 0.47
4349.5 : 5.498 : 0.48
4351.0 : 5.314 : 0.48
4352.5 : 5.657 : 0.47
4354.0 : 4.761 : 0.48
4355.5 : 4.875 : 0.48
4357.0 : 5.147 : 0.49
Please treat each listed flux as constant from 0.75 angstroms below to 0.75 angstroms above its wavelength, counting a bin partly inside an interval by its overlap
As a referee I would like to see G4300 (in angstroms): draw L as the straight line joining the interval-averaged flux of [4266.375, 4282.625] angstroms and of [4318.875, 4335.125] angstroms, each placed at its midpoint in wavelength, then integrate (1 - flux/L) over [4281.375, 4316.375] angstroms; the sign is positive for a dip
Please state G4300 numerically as 4.2 angstroms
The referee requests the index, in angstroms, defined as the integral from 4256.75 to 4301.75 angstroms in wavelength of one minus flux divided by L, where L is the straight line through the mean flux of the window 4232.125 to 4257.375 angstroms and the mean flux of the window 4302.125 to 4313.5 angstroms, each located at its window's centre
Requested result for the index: -3.12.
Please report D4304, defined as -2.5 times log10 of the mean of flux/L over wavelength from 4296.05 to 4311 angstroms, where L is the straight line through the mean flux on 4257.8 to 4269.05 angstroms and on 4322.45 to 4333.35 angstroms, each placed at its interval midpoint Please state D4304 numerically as 0.23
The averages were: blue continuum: 5.55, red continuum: 5.06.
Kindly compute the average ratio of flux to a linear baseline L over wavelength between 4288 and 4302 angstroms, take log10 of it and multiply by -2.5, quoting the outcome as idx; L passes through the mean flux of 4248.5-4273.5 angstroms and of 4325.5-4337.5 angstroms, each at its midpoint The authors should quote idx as 0.19 mag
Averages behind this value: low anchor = 5.58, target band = 4.53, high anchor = 5.21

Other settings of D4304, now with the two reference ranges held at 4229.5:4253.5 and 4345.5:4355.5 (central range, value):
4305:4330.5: 0.07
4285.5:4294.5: 0.06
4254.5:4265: -0.06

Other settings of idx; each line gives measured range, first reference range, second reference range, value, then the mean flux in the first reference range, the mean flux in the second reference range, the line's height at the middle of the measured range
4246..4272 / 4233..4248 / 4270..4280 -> -0.04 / 5.22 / 5.4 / 5.32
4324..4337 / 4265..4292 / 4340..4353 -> -0.02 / 5.35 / 4.97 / 5.06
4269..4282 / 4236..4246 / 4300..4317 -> -0.12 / 5.27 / 4.52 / 4.89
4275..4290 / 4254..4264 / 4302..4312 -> -0.09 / 5.58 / 4.26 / 4.93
